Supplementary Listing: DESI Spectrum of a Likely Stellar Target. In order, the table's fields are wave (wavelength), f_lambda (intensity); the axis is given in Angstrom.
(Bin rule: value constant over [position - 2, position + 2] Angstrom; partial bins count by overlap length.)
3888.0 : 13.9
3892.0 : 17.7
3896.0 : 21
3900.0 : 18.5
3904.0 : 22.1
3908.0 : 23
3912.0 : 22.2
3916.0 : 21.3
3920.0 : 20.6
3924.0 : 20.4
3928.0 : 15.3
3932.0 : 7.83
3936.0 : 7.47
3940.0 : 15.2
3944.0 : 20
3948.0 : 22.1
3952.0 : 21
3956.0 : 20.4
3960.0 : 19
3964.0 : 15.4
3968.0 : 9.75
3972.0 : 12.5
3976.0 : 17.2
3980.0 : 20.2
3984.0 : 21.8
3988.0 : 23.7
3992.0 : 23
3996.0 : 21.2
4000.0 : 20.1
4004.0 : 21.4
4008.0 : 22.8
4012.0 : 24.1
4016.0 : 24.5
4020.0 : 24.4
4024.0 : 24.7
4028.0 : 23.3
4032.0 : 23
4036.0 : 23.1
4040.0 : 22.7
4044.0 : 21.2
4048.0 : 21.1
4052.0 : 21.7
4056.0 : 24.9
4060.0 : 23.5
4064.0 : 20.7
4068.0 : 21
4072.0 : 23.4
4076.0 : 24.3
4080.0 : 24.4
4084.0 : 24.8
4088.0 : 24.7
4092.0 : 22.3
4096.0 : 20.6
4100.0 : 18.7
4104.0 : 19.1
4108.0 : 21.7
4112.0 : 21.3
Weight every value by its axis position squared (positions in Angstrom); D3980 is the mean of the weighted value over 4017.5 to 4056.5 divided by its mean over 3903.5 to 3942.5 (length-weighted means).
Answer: 1.4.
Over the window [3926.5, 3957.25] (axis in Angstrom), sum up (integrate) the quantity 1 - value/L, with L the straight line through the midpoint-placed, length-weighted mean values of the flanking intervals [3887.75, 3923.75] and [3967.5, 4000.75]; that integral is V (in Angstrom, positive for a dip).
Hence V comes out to 5.8 Angstrom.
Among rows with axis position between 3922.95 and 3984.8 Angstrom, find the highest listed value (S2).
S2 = 22.1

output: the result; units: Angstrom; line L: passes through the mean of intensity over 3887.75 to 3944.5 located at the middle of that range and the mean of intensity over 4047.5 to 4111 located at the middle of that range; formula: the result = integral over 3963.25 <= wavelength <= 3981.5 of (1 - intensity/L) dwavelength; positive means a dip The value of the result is 4.3 Angstrom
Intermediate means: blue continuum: 17.8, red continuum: 22.3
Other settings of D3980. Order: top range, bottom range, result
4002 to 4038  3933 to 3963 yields 1.39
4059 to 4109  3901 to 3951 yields 1.32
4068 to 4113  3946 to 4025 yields 1.15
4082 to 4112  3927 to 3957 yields 1.46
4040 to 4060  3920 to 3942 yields 1.71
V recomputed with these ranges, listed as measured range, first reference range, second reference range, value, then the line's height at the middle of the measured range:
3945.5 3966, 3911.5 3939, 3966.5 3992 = -2.9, 17.2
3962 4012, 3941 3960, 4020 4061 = 5.1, 21.4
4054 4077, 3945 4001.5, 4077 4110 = -1.6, 21.4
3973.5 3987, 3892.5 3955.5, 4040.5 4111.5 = 0.1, 19.9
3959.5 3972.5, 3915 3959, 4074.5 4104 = 3.2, 18.4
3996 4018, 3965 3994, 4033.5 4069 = -3.0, 19.8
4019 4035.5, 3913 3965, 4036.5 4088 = -1.8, 21.4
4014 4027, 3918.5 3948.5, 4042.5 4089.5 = -2.5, 20.5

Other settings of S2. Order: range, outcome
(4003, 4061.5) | 24.9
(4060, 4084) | 24.8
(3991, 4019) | 24.5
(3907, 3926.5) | 23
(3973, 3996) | 23.7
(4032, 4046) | 23.1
